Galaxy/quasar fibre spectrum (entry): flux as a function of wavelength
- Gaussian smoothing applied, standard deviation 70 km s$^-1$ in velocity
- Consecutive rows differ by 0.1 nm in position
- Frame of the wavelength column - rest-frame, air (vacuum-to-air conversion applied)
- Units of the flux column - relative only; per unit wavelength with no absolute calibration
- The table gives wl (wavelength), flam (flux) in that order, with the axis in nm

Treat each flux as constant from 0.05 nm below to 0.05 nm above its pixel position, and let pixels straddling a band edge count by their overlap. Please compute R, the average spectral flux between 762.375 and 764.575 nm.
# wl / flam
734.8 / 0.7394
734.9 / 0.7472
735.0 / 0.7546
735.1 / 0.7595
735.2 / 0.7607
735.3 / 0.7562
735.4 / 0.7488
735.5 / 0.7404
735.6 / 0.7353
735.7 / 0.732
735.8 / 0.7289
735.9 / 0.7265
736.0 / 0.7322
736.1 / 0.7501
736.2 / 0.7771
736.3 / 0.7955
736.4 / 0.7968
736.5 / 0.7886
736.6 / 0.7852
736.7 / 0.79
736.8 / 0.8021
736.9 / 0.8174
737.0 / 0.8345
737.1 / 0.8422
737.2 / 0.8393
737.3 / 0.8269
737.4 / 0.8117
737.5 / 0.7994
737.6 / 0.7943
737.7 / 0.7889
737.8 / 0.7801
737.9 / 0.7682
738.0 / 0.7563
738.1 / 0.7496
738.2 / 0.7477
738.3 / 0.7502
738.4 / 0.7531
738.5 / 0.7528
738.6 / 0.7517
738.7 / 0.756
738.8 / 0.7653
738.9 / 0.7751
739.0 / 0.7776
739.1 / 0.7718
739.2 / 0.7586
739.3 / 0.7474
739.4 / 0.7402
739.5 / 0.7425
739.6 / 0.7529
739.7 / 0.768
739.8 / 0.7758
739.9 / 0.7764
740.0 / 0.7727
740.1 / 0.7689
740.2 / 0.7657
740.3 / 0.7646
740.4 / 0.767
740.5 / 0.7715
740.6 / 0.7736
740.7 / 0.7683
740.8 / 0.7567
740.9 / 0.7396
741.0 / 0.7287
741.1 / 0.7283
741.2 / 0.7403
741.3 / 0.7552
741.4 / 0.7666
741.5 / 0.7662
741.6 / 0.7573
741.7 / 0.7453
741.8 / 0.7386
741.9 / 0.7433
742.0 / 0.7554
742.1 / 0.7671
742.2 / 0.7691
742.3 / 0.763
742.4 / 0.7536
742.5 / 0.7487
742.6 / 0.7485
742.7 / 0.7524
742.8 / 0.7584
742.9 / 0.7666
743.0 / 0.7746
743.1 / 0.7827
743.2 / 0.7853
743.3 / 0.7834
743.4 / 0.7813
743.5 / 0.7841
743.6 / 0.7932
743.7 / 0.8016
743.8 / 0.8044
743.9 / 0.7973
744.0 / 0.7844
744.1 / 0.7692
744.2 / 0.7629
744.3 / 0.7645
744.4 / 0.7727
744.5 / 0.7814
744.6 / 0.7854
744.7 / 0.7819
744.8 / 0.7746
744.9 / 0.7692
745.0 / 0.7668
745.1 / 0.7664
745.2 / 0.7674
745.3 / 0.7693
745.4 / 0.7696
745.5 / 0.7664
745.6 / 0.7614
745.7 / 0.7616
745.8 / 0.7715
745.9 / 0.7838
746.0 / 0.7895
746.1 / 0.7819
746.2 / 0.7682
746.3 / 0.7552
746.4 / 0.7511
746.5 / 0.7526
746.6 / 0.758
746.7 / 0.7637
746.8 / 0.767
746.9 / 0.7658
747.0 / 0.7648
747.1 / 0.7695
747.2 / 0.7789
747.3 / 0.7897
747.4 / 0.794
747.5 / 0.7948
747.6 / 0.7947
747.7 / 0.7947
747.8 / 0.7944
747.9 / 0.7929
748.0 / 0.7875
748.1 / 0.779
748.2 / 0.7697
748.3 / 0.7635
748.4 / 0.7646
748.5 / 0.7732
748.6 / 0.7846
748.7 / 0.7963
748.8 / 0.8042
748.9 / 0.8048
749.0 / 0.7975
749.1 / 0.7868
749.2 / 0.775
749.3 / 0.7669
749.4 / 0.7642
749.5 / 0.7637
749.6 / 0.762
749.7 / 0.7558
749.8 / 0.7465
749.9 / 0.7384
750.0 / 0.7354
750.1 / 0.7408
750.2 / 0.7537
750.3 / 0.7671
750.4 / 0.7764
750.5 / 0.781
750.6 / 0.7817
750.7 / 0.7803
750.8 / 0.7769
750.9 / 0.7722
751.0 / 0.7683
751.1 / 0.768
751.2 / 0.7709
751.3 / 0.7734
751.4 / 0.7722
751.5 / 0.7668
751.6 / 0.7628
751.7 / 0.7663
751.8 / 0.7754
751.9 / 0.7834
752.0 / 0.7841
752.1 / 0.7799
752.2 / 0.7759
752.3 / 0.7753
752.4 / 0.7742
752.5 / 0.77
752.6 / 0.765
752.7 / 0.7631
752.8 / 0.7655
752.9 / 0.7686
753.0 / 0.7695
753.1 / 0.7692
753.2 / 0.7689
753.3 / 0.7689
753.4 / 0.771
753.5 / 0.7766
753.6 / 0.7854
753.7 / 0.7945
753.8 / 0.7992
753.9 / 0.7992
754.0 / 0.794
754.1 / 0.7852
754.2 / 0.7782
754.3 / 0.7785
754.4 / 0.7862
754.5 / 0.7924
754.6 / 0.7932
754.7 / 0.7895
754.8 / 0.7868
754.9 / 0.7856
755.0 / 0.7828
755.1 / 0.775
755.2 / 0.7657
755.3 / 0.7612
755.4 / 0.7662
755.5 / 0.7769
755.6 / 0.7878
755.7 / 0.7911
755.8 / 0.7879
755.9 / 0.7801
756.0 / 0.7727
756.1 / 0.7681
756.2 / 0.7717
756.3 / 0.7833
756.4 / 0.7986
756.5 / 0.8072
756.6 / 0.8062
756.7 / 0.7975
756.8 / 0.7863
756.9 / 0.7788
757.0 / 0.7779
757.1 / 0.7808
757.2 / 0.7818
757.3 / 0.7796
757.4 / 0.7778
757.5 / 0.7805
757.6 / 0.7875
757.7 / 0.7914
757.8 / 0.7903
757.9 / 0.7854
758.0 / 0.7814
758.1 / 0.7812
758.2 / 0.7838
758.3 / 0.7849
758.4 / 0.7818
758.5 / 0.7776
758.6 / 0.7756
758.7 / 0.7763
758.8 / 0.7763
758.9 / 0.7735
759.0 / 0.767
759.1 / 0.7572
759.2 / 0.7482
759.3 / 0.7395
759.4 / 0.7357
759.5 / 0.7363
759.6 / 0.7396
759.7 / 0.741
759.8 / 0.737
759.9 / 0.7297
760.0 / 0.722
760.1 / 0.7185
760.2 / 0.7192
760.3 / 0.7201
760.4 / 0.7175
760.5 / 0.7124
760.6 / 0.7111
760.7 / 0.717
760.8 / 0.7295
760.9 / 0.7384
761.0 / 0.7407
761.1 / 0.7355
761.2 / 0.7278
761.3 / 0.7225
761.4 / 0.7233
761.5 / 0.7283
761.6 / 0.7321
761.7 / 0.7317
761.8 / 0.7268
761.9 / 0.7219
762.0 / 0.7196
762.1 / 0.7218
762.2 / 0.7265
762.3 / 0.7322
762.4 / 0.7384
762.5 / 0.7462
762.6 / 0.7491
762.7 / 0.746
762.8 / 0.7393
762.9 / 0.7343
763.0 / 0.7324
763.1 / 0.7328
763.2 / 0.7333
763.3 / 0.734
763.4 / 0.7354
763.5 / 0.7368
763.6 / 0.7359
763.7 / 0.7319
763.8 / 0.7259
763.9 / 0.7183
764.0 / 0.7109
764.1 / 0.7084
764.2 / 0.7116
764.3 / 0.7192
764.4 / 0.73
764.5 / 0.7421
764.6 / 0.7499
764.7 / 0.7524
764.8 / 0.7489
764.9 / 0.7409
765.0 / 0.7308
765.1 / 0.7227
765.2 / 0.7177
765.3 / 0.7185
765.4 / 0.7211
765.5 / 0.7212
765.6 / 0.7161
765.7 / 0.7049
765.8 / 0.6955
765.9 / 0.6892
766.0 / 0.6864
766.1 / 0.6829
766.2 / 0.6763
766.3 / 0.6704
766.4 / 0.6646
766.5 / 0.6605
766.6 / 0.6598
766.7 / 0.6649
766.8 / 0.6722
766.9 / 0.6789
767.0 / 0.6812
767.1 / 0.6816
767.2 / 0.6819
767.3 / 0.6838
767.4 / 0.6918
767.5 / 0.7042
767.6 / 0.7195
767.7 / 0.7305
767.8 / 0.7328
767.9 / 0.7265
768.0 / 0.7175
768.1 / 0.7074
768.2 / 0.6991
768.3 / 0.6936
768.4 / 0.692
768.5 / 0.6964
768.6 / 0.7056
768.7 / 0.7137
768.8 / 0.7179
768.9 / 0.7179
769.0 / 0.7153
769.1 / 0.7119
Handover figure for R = 0.732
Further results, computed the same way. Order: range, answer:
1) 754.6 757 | 0.783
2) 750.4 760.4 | 0.773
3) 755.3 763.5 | 0.755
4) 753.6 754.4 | 0.789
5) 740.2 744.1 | 0.765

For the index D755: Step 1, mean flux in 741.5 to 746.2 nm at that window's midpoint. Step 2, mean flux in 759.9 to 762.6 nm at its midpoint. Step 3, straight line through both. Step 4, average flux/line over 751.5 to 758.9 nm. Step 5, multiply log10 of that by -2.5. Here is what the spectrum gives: -0.05 mag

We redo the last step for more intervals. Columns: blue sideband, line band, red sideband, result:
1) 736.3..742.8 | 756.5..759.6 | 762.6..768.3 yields -0.07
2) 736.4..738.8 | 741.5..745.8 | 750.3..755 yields 0.02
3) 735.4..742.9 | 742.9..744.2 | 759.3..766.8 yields -0.04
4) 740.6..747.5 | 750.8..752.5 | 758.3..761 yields -0.02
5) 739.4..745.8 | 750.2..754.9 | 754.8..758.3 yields 0.00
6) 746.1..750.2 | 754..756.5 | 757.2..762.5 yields -0.03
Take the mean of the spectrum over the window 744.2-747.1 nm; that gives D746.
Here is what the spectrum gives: 0.769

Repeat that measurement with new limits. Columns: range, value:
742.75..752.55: 0.774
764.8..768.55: 0.699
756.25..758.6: 0.786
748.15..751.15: 0.771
